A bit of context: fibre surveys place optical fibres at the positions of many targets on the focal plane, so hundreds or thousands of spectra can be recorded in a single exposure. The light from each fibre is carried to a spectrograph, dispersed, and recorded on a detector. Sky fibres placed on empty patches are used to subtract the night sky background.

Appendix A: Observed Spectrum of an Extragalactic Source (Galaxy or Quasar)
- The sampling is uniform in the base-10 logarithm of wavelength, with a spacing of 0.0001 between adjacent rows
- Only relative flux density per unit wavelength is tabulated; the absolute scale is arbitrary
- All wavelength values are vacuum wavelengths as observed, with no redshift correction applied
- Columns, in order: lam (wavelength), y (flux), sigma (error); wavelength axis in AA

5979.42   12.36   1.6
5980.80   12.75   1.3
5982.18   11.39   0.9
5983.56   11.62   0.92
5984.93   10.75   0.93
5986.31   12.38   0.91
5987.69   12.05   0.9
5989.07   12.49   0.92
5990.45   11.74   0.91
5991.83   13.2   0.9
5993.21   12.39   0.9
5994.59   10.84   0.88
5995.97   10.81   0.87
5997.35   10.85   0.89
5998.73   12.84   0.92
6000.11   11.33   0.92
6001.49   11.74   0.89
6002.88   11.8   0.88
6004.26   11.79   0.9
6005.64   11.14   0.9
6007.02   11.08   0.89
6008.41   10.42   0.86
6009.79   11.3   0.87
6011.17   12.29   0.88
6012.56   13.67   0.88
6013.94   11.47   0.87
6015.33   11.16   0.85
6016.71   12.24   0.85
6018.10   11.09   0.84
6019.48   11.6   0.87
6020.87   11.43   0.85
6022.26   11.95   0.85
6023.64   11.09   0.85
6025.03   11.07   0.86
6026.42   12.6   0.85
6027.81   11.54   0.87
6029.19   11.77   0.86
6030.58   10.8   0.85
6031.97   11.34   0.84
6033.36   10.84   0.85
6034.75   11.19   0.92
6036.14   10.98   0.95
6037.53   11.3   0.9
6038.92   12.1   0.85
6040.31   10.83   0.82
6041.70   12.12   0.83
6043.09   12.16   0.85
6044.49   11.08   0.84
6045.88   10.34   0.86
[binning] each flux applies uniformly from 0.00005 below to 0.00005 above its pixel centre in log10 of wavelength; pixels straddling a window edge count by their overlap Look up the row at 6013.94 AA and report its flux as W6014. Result 11.47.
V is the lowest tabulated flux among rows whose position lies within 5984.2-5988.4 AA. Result 10.75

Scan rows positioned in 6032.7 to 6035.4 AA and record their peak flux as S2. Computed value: 11.19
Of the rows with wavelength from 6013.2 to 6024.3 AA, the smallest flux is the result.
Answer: 11.09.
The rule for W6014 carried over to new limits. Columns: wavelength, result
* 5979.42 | 12.36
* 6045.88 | 10.34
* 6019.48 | 11.6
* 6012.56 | 13.67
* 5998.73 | 12.84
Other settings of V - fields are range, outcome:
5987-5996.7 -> 10.81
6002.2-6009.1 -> 10.42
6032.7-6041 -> 10.83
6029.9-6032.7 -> 10.8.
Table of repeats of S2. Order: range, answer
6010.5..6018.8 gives 13.67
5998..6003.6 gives 12.84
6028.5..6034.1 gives 11.77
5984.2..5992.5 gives 13.2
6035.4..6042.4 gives 12.12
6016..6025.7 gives 12.24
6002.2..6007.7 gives 11.8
